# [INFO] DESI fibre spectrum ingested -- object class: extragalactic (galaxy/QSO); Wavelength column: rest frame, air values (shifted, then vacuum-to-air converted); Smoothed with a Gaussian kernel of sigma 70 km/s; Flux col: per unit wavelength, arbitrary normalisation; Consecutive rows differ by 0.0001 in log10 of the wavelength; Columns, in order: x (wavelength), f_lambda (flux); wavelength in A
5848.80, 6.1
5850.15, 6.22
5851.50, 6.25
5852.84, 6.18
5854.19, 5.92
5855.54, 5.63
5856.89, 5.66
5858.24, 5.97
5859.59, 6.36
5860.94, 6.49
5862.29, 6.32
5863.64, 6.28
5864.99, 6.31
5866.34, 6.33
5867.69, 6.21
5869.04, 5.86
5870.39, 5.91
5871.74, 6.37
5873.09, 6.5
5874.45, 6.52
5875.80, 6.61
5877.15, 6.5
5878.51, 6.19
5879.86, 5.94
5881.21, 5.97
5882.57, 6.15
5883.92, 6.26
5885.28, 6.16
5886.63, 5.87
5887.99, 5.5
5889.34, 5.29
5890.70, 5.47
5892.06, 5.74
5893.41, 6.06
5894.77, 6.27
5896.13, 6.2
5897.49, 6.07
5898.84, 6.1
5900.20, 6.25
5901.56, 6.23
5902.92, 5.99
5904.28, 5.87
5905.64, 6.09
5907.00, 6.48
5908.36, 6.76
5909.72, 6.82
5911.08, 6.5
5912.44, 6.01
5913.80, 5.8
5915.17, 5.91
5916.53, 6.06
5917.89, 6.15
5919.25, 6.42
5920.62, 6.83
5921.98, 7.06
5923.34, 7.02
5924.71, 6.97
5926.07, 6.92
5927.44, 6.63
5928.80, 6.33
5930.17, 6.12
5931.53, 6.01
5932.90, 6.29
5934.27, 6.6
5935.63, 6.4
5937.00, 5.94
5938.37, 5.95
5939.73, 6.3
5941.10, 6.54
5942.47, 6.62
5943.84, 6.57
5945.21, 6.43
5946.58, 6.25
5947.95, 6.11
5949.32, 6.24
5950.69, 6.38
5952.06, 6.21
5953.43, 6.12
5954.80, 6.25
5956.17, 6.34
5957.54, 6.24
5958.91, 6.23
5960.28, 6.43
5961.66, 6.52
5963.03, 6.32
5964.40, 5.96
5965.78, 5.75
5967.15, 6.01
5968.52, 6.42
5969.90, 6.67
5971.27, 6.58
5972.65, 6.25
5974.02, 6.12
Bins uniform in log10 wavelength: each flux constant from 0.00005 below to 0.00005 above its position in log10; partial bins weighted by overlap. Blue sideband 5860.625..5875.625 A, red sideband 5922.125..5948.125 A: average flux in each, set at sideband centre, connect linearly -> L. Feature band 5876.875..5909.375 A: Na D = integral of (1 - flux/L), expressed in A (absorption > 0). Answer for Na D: 1.5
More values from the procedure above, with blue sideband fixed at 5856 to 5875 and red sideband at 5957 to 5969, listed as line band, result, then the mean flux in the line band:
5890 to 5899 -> 0.33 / 5.98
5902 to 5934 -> -0.96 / 6.39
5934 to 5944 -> -0.22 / 6.35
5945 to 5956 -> -0.07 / 6.25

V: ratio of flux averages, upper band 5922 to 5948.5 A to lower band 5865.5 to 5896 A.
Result 1.06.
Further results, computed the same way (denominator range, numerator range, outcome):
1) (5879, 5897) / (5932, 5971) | 1.06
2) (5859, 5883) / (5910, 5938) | 1.02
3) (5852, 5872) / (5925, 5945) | 1.04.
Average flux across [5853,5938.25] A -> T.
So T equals 6.21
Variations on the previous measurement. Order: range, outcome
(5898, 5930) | 6.39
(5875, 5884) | 6.24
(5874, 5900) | 6.05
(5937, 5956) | 6.29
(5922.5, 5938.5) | 6.45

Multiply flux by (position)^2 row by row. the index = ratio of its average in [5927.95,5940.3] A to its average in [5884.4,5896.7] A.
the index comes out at 1.08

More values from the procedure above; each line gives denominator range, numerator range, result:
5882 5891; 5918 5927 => 1.18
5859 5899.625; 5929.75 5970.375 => 1.05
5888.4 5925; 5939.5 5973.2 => 1.03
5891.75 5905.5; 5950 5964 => 1.06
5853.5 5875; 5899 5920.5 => 1.03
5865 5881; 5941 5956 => 1.04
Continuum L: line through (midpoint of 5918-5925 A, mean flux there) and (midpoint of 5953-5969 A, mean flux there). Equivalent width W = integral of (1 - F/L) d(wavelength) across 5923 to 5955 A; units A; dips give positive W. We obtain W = 0.78 A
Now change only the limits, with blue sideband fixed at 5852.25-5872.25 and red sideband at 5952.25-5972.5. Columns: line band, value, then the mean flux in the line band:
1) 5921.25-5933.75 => -0.76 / 6.59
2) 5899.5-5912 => -0.28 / 6.32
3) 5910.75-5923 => -0.23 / 6.32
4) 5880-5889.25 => 0.32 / 5.94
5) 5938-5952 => -0.22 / 6.34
